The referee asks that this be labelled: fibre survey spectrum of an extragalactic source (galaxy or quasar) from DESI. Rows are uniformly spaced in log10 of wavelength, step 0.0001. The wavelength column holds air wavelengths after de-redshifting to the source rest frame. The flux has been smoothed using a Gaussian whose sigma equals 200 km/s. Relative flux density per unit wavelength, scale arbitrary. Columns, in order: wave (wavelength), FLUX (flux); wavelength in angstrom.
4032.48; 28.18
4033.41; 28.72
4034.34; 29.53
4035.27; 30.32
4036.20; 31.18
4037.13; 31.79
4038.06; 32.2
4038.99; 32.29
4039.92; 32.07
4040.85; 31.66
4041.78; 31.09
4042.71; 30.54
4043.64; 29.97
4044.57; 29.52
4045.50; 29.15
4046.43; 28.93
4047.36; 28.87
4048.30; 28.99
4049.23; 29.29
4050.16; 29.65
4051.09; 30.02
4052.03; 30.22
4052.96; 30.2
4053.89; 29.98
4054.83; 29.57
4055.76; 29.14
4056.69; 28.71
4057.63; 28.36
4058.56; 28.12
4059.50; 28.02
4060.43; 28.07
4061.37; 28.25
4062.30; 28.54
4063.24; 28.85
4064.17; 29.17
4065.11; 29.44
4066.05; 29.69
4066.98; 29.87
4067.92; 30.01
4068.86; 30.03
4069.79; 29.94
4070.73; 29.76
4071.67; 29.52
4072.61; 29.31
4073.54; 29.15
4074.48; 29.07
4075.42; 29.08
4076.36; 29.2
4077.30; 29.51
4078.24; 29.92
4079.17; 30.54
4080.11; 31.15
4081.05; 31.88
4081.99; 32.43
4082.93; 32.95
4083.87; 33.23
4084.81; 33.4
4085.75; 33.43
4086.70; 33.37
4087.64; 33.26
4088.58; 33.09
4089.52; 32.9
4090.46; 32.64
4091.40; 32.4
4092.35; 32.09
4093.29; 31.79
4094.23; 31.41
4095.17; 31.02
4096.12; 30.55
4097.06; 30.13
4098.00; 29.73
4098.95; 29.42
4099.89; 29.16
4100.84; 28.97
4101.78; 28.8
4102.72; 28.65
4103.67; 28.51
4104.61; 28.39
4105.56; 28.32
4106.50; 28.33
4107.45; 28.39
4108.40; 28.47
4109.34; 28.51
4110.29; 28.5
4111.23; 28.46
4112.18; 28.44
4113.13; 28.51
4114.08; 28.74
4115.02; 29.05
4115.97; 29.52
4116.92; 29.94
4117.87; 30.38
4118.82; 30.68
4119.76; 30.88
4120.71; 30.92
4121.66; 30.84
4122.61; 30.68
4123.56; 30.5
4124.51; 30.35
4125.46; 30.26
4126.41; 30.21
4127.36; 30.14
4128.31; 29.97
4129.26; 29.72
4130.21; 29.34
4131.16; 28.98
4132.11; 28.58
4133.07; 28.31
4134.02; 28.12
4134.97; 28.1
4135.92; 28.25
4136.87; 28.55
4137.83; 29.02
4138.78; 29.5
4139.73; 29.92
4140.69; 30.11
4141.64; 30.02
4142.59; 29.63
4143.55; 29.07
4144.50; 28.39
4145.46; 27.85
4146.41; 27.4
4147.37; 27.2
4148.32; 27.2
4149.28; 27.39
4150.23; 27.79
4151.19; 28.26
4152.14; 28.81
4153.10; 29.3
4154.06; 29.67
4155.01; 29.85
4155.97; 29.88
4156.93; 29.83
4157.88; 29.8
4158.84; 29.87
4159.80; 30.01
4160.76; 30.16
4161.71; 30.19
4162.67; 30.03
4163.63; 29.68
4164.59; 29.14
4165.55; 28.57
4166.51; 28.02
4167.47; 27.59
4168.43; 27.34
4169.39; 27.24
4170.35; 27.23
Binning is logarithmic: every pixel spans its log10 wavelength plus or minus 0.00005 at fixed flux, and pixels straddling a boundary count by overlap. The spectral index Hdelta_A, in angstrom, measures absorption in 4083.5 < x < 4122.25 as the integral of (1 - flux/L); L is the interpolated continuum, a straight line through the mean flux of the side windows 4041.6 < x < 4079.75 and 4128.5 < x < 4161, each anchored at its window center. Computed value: -1.5 angstrom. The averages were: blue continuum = 29.4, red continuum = 28.9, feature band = 30.3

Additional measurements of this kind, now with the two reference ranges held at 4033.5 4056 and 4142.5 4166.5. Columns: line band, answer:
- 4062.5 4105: -1.1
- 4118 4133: -0.4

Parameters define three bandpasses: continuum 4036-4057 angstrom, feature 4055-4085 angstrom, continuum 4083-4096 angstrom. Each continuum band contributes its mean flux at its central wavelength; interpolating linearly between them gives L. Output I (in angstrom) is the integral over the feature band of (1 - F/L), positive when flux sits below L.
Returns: 1.6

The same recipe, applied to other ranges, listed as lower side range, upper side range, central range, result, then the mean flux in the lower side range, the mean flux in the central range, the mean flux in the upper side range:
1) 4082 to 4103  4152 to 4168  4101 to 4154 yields 2.39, 31.5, 29.1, 29.4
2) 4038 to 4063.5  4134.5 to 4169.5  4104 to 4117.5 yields 0.23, 29.6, 28.7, 28.9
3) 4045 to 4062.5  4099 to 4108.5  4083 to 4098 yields -1.82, 29.1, 32.2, 28.6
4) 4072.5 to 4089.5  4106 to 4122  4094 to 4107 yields 0.36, 31.4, 29.3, 29.3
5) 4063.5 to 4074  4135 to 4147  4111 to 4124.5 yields -0.34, 29.6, 29.9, 28.9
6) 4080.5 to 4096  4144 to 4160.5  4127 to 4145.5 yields 0.37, 32.5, 29.1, 28.8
